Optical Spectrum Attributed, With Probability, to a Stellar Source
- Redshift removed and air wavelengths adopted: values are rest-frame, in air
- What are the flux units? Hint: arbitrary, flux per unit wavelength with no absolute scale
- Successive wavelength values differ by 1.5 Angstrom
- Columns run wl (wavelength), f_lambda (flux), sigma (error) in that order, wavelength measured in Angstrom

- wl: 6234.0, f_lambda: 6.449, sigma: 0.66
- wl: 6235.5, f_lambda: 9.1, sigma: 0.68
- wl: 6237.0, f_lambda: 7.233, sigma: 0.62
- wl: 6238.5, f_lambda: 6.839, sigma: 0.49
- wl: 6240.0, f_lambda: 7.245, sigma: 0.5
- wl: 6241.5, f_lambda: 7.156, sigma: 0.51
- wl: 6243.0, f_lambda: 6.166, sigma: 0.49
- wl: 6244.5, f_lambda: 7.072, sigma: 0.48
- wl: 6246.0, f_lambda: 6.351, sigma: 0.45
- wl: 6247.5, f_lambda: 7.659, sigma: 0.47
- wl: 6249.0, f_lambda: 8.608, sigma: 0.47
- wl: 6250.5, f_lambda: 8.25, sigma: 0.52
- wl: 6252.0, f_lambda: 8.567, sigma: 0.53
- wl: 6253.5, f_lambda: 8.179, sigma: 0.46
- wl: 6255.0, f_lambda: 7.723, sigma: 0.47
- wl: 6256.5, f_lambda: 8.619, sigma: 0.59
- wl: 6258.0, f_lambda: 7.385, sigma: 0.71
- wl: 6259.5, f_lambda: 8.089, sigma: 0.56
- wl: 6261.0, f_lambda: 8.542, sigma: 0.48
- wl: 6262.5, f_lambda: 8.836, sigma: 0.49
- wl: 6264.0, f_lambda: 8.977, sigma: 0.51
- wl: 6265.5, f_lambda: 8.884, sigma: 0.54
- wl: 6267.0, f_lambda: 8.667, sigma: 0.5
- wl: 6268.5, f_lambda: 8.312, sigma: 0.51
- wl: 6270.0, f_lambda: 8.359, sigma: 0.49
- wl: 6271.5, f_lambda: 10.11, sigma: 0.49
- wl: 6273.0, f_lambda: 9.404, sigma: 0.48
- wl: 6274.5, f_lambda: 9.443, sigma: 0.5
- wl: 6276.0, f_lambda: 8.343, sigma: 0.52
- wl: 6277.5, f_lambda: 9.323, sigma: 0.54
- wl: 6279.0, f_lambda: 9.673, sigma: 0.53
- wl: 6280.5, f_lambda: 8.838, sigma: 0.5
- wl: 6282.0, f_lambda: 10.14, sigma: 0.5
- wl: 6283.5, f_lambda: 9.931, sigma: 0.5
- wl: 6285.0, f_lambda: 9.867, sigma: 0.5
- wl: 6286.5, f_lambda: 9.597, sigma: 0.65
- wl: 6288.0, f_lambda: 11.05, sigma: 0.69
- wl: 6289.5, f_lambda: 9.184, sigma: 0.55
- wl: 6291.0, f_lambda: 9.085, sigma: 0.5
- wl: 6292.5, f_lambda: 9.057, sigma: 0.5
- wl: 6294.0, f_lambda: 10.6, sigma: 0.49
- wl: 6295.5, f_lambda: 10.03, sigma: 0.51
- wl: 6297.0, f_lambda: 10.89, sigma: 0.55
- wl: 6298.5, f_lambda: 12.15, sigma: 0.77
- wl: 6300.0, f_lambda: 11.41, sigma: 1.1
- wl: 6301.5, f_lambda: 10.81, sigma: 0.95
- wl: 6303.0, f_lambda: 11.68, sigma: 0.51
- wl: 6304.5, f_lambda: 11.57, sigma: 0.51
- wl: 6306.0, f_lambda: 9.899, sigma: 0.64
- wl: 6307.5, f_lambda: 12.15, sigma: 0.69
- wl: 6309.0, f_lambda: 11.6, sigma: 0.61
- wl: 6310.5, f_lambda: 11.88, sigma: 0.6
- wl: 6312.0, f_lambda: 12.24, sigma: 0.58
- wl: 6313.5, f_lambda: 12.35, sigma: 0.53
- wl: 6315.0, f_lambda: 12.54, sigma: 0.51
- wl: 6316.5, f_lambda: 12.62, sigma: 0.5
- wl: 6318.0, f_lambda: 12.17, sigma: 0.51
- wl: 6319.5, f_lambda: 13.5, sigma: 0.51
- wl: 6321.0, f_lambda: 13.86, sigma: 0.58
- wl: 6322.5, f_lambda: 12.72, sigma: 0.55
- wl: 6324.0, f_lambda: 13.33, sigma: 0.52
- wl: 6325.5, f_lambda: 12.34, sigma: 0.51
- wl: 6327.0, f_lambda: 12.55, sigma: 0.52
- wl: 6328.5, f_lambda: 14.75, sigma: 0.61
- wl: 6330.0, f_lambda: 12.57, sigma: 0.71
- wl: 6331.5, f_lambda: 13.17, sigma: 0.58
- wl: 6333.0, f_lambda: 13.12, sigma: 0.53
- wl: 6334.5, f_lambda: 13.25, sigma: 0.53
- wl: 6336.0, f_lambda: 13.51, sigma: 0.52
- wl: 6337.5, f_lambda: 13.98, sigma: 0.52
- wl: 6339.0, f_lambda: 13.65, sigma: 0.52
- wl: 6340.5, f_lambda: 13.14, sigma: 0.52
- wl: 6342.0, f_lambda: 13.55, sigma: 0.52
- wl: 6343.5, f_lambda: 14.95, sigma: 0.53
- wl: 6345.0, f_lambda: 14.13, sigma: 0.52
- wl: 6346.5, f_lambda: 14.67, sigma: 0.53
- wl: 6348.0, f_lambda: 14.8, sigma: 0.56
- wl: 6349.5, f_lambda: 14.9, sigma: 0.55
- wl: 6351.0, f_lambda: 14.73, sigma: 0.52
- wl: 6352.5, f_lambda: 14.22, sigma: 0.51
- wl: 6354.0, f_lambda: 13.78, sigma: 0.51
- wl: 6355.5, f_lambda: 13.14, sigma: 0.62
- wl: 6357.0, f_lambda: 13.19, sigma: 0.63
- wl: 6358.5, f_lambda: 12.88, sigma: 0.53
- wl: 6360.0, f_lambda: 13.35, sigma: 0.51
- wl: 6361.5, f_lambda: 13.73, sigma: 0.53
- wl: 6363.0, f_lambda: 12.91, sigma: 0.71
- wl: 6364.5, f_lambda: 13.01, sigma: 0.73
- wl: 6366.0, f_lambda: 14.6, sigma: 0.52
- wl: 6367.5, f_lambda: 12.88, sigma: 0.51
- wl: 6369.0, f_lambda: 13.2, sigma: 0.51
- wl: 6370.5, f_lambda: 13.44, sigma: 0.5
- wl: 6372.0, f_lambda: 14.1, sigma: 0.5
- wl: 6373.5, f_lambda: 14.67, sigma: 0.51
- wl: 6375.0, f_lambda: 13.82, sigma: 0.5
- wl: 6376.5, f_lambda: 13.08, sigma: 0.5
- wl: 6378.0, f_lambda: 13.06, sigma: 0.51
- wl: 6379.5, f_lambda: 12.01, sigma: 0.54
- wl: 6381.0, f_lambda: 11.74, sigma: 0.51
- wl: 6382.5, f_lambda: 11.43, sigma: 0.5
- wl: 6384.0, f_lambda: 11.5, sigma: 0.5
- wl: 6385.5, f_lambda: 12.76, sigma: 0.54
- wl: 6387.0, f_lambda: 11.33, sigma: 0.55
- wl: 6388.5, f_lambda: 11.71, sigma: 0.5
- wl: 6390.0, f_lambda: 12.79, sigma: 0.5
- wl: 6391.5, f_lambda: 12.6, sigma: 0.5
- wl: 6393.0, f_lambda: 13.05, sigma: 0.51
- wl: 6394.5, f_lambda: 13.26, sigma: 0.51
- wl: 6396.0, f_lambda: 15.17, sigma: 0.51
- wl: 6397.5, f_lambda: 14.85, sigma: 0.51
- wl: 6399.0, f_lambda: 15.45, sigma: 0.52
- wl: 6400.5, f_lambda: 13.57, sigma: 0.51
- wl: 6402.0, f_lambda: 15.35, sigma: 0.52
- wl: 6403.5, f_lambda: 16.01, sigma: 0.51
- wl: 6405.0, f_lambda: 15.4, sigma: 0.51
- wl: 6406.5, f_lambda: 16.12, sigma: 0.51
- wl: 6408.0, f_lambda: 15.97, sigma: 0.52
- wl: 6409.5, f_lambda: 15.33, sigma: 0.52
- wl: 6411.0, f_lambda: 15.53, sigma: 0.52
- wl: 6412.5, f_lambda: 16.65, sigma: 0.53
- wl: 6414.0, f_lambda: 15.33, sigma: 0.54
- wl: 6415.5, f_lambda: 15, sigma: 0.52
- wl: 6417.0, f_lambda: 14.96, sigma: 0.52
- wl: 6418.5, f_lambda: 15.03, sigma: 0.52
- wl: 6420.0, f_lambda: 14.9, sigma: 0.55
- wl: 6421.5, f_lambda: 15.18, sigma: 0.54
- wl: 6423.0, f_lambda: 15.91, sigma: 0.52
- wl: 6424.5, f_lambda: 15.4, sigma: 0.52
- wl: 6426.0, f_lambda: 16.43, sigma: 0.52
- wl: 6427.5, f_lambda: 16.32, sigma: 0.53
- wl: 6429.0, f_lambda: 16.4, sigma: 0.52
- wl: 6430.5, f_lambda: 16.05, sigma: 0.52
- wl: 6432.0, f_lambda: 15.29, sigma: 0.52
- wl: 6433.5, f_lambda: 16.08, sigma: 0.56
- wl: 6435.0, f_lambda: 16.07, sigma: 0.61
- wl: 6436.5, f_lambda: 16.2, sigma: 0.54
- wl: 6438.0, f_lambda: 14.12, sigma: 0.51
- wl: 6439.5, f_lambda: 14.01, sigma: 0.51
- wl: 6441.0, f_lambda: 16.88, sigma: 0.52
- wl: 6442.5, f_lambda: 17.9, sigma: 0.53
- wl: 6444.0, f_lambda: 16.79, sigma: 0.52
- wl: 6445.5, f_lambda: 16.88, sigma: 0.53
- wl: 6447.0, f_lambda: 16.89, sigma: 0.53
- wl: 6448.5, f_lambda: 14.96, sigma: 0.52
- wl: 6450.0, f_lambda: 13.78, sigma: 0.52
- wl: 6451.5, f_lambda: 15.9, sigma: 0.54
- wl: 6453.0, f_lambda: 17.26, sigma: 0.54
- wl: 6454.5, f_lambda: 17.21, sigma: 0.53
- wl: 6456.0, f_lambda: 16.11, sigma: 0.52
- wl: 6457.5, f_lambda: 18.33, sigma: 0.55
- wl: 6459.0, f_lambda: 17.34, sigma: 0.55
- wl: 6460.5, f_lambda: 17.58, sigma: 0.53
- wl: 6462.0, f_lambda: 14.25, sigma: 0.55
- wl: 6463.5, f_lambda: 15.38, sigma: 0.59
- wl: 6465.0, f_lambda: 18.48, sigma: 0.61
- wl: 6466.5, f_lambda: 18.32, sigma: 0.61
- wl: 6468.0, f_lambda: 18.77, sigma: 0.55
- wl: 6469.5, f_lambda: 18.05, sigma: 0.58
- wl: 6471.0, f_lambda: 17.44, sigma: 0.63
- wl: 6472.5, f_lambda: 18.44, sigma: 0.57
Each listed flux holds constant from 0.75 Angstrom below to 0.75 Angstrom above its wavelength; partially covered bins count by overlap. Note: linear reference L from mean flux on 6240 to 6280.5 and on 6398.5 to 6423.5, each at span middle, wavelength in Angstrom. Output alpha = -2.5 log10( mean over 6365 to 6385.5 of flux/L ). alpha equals 0.05 mag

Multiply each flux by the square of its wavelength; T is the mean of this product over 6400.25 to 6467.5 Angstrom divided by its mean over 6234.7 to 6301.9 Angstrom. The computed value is 1.90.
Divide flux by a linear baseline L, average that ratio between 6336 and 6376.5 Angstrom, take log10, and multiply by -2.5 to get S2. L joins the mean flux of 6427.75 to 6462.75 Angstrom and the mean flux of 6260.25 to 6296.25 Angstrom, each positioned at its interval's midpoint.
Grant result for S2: -0.11 mag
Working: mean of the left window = 9.34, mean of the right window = 16.2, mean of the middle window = 13.8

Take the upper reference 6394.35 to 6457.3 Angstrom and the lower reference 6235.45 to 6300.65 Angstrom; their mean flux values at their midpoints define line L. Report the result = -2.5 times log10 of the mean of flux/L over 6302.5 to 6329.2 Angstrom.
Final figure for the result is -0.14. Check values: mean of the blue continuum 8.83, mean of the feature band 12.4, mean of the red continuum 15.7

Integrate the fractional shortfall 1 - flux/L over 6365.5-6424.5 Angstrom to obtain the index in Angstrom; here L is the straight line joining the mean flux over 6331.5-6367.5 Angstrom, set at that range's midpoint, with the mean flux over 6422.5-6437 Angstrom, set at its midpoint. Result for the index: 3.8 Angstrom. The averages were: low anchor 13.8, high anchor 16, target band 14.1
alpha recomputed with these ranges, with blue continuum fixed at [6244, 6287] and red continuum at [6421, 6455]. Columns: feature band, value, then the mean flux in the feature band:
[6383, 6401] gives 0.073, 13.1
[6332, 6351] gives -0.175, 14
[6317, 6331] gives -0.172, 13.1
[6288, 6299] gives -0.030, 10.2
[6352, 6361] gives -0.073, 13.4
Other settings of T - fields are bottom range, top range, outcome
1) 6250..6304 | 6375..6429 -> 1.58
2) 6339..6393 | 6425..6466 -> 1.25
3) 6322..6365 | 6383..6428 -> 1.10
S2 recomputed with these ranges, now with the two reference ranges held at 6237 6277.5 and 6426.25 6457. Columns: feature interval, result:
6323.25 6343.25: -0.17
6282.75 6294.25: -0.03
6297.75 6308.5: -0.13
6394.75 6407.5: -0.06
